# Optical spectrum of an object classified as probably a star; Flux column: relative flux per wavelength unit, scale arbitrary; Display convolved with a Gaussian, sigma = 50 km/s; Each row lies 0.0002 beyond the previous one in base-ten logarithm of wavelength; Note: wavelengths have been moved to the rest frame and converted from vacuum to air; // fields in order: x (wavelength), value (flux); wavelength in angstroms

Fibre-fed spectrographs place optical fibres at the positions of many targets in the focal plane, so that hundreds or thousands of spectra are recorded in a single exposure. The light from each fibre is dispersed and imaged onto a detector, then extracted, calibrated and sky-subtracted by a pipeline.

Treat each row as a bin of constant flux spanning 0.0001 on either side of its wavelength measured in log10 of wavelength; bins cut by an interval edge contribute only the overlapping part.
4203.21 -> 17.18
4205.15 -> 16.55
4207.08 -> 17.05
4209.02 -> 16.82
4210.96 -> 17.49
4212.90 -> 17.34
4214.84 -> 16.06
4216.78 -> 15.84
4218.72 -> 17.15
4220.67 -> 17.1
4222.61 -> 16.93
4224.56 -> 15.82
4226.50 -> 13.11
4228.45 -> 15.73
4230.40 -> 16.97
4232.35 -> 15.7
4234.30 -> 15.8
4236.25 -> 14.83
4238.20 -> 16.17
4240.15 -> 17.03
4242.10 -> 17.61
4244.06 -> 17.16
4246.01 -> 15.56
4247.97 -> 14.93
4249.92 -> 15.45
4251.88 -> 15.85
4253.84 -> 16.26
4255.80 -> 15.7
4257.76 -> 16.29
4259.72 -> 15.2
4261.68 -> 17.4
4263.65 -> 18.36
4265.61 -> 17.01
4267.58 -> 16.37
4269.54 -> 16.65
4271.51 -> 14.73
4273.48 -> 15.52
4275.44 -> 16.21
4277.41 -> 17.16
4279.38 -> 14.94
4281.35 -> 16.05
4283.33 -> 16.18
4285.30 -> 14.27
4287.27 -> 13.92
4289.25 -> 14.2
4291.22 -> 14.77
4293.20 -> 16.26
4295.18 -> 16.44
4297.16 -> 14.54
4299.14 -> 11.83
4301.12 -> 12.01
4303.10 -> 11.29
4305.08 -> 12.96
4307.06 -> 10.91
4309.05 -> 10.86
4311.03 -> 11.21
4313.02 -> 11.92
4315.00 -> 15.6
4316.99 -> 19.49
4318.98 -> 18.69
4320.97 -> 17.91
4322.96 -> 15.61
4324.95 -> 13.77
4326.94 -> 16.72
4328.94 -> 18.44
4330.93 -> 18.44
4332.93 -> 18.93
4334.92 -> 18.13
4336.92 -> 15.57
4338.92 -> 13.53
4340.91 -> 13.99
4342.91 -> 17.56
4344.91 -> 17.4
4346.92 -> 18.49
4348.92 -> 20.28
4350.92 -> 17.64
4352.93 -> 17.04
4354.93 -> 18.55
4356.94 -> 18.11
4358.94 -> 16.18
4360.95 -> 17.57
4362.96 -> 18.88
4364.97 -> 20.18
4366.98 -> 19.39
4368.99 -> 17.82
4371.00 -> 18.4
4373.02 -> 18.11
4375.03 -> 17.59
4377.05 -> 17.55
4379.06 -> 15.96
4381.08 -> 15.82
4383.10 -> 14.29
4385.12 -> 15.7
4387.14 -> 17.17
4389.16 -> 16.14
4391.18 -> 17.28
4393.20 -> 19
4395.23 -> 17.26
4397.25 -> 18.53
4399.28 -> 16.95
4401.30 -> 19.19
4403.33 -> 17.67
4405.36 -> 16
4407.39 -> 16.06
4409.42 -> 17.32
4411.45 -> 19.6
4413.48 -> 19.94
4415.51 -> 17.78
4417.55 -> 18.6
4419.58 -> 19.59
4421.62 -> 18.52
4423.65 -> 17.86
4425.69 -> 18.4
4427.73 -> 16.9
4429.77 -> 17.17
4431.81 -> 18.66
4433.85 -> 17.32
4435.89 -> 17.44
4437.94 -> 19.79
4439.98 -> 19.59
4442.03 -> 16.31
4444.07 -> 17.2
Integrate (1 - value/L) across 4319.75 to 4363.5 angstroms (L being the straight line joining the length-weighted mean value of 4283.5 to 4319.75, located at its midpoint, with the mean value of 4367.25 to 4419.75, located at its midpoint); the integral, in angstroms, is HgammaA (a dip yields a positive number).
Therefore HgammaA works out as -4.8 angstroms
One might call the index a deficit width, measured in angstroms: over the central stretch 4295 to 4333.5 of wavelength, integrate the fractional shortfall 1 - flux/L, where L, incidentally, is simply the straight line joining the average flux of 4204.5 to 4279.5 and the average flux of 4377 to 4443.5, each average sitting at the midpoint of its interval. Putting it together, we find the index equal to 4.7 angstroms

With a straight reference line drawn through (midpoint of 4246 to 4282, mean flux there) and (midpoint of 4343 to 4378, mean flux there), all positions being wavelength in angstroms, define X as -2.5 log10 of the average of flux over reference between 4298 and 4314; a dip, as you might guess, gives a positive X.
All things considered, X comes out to 0.41 mag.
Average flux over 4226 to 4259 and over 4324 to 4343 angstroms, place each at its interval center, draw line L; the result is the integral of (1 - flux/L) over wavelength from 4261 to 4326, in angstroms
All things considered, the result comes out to 4.9 angstroms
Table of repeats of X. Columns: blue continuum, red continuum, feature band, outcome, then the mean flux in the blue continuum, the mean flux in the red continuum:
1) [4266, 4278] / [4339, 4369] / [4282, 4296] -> 0.09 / 16.1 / 17.8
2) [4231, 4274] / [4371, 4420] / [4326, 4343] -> 0.01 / 16.2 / 17.5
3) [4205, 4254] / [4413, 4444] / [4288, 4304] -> 0.21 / 16.2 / 18.2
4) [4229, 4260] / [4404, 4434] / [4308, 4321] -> 0.13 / 16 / 18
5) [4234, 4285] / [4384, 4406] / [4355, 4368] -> -0.08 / 16.2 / 17.4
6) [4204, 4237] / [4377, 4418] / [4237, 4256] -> 0.02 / 16.3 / 17.3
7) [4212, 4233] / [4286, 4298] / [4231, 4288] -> -0.03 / 16.2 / 15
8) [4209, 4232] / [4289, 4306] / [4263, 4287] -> -0.11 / 16.3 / 13.8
